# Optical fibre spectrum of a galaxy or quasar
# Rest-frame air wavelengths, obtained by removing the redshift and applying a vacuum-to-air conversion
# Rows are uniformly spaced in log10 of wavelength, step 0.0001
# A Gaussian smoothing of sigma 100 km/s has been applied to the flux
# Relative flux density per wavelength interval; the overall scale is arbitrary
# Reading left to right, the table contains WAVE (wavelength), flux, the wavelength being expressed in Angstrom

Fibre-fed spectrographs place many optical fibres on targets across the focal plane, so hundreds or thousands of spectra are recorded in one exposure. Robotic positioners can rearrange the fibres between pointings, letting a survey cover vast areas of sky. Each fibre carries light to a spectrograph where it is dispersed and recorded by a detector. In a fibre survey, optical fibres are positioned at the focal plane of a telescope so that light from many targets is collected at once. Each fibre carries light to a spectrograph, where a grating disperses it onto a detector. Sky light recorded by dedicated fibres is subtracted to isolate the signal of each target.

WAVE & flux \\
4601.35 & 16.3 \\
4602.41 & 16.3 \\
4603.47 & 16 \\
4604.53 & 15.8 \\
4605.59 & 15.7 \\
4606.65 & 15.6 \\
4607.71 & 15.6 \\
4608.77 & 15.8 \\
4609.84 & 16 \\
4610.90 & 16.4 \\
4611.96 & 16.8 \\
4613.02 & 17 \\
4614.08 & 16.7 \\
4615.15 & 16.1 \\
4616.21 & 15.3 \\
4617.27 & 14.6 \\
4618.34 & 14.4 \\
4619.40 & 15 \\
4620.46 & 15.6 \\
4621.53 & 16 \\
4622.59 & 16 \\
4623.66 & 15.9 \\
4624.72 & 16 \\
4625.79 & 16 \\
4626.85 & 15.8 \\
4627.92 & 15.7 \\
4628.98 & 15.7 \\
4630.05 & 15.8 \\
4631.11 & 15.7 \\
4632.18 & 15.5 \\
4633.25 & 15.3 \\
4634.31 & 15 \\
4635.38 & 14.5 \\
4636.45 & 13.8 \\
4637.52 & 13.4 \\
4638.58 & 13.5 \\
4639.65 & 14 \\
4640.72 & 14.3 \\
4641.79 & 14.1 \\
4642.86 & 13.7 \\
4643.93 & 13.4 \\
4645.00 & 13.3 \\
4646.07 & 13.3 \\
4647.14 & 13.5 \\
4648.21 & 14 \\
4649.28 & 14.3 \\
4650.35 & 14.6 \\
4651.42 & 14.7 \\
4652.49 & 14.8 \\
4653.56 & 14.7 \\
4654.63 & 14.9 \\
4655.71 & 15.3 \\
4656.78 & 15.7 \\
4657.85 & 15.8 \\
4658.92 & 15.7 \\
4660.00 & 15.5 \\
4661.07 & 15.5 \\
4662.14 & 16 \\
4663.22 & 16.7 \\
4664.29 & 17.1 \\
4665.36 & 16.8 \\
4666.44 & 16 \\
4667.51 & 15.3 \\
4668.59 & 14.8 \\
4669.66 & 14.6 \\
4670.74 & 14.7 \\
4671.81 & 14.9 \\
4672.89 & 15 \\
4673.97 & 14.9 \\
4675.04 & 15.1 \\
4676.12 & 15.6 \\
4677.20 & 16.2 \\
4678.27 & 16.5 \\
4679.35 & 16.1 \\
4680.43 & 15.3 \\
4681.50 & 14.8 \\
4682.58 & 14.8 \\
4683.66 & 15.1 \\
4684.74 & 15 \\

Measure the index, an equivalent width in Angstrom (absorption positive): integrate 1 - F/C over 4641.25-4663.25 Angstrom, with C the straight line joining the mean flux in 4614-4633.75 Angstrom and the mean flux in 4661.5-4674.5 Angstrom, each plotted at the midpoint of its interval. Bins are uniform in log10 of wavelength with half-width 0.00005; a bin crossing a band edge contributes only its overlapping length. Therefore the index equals 1.2 Angstrom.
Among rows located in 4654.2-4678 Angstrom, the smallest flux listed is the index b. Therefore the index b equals 14.6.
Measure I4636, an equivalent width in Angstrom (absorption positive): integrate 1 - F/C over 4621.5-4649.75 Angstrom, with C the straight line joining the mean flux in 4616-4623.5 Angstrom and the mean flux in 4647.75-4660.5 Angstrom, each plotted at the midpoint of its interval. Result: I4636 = 0.87 Angstrom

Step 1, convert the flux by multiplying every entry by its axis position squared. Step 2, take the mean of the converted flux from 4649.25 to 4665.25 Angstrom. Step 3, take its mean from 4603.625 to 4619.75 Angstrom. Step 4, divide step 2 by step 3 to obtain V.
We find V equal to 1.00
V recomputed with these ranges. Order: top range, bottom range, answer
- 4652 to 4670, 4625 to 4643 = 1.06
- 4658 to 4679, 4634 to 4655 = 1.12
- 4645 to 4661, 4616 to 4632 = 0.96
